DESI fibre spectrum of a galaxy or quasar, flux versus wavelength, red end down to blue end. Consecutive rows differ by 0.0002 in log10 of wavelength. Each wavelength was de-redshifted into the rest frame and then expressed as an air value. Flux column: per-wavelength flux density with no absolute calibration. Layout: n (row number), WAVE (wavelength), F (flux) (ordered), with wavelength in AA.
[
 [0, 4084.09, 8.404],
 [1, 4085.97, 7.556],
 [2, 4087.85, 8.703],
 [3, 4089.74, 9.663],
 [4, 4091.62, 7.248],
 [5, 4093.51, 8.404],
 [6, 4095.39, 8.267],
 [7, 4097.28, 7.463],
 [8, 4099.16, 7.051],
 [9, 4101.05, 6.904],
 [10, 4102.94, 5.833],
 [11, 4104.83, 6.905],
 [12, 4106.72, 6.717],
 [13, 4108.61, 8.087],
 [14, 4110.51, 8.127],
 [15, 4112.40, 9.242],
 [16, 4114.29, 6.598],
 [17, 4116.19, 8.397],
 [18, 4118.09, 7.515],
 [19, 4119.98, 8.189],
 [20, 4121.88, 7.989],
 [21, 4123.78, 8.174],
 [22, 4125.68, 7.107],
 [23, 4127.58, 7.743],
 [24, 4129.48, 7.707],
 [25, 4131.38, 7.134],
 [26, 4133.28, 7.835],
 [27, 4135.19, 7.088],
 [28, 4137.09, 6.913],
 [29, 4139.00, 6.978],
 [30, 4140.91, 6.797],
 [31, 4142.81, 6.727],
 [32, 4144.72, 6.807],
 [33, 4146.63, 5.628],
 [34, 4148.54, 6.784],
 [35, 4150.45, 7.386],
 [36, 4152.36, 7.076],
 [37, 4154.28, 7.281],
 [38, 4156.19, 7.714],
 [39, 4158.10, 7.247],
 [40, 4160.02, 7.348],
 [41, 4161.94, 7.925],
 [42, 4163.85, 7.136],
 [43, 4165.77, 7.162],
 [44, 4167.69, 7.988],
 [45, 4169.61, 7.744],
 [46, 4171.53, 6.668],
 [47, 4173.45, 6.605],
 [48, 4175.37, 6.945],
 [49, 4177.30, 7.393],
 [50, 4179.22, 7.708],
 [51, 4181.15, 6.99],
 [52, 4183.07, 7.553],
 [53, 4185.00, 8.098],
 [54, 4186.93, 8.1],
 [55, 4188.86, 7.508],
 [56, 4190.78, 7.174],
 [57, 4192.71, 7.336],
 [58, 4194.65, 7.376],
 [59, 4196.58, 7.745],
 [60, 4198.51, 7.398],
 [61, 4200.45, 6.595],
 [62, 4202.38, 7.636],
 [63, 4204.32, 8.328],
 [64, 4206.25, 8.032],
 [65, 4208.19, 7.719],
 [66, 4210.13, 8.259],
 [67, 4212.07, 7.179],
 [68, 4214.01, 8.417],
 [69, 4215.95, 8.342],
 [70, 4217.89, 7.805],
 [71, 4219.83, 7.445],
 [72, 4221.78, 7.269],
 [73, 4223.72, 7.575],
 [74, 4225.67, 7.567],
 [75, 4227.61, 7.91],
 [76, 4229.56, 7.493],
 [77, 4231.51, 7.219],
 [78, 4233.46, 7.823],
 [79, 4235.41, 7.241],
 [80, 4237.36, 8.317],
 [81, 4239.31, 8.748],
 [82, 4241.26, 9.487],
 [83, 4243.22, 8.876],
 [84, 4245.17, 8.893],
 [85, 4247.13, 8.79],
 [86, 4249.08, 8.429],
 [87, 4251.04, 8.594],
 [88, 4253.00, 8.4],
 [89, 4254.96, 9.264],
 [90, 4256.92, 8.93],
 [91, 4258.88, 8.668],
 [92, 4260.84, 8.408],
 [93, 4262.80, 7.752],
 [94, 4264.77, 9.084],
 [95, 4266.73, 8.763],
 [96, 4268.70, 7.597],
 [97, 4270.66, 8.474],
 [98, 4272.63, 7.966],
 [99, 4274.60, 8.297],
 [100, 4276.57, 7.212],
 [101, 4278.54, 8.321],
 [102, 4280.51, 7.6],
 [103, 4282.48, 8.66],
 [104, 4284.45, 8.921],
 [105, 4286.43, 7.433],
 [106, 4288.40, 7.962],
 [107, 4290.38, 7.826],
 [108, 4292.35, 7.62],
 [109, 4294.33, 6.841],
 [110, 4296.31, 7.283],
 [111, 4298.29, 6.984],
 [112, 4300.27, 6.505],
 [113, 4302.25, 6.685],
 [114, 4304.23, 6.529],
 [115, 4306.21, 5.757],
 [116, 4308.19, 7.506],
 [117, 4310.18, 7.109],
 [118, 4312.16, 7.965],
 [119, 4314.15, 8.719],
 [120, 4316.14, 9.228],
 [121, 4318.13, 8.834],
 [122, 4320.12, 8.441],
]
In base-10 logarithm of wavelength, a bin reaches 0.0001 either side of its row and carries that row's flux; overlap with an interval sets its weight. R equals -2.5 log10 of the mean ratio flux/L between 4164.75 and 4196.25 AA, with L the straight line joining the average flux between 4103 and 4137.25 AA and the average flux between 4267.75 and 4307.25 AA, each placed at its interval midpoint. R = 0.03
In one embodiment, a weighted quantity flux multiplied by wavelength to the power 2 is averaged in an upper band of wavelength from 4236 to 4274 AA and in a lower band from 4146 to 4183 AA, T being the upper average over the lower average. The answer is 1.2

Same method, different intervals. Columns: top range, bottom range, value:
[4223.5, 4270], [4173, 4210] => 1.14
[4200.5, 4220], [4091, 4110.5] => 1.13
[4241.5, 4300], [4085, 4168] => 1.18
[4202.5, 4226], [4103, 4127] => 1.07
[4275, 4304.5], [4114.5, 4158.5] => 1.11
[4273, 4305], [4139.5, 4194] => 1.10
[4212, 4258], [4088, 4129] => 1.13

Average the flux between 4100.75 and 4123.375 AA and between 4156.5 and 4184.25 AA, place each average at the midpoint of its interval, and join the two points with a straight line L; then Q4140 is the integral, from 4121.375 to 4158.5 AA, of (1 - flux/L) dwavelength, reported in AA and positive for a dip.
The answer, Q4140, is 1.3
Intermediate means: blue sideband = 7.57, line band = 7.2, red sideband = 7.33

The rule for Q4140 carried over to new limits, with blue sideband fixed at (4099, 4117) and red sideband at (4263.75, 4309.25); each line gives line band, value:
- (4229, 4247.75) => -1.8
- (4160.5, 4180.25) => 0.4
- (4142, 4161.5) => 1.1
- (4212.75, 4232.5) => -0.4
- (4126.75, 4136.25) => -0.1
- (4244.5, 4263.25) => -2.6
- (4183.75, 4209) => -0.3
